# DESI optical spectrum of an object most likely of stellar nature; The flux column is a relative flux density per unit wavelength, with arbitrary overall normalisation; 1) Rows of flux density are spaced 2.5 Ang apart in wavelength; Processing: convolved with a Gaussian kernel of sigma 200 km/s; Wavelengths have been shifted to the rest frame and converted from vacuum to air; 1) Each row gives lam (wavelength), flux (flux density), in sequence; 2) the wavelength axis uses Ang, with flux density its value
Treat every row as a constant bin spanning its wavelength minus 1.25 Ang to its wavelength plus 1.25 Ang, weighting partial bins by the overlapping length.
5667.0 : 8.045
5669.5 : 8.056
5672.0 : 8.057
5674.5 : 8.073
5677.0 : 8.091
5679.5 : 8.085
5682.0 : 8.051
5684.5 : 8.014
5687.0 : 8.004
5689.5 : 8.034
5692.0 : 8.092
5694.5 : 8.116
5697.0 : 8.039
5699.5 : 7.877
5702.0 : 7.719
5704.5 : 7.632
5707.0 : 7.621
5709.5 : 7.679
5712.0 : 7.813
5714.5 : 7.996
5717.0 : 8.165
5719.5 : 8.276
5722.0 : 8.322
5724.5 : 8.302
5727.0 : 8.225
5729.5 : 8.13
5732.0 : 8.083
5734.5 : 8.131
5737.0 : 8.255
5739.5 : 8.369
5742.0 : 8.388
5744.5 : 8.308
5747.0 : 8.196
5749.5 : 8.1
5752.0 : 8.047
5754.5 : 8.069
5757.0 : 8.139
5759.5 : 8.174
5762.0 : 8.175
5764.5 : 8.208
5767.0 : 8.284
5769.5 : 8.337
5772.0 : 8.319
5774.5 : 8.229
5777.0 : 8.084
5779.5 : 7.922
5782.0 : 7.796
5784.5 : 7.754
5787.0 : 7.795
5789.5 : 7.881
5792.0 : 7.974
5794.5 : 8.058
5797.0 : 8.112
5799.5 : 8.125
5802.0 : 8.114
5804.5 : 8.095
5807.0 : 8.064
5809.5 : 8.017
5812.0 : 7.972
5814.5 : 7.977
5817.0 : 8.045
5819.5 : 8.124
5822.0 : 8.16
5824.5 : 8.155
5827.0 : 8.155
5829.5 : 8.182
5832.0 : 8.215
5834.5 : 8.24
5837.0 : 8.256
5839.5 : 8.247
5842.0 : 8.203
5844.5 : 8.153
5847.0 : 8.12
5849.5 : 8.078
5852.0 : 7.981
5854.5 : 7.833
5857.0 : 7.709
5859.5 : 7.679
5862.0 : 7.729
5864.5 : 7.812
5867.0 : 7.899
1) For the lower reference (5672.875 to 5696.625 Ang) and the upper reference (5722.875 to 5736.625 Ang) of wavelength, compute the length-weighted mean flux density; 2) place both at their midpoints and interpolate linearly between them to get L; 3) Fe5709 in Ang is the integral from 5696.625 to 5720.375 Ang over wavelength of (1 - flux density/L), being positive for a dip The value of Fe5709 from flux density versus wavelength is 0.7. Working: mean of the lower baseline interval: 8.06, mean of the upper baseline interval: 8.18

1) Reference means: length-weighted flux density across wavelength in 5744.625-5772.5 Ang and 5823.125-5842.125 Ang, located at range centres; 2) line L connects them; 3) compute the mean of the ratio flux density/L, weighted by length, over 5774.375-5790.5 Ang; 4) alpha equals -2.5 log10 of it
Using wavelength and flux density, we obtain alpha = 0.04 mag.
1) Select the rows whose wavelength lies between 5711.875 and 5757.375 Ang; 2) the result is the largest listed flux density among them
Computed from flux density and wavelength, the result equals 8.388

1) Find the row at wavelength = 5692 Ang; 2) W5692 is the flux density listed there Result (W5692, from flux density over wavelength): 8.092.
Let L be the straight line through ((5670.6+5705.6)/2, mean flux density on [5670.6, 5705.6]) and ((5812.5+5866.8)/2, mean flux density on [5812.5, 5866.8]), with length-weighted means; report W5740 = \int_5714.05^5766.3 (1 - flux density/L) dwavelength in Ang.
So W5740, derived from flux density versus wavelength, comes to -1.2 Ang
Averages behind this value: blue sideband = 7.99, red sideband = 8.05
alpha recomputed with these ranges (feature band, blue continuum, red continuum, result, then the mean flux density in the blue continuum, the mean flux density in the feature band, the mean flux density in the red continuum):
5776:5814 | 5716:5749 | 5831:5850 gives 0.031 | 8.24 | 7.98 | 8.19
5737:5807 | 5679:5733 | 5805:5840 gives -0.005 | 8.01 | 8.11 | 8.13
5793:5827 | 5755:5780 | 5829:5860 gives 0.006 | 8.19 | 8.08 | 8.08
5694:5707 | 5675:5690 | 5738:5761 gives 0.034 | 8.05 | 7.84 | 8.2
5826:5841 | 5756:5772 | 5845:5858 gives -0.027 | 8.23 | 8.22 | 7.96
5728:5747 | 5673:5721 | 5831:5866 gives -0.034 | 7.97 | 8.23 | 8.02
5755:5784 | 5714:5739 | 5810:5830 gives 0.001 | 8.2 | 8.14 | 8.09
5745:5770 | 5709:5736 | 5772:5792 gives -0.021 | 8.12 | 8.17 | 7.95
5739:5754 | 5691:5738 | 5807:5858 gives -0.024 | 8.02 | 8.22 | 8.09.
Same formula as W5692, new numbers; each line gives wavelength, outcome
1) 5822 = 8.16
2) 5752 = 8.047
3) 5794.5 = 8.058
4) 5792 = 7.974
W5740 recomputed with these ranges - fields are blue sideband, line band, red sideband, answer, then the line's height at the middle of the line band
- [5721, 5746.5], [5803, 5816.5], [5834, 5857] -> 0.2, 8.15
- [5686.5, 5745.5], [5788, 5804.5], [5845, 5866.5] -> -0.2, 7.96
